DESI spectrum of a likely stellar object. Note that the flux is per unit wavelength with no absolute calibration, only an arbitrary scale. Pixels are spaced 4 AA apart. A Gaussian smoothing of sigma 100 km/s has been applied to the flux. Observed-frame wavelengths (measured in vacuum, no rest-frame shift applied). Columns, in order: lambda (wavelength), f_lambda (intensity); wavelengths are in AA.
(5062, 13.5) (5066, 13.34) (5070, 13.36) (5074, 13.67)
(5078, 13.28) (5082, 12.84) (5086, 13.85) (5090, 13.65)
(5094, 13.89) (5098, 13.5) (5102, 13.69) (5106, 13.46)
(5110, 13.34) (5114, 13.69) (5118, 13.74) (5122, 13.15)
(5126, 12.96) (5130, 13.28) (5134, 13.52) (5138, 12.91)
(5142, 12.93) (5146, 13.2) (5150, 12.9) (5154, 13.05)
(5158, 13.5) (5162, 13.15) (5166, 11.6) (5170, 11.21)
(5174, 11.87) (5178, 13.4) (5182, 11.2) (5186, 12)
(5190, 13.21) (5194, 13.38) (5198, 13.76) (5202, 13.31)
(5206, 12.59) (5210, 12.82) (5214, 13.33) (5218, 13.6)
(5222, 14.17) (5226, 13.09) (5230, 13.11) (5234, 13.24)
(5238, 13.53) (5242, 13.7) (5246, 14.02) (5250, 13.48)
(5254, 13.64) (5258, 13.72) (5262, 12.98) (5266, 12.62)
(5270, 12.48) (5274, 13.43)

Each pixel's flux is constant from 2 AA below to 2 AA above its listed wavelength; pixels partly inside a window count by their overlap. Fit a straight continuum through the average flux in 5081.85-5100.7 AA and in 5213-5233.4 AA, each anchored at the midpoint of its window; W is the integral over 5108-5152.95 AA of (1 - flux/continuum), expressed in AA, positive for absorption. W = 1.1 AA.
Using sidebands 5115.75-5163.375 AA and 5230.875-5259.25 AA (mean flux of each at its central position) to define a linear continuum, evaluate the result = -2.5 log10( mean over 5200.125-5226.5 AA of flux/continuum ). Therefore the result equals 0.02 mag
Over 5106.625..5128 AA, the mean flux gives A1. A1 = 13.4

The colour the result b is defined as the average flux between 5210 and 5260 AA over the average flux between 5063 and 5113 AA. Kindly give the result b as 1.00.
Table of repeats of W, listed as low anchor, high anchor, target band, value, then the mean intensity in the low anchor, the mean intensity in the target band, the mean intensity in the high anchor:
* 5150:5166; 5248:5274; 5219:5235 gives -0.38 AA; 13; 13.4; 13.2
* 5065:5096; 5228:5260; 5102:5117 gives -0.04 AA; 13.5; 13.5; 13.6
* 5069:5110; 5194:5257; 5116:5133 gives 0.25 AA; 13.5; 13.3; 13.4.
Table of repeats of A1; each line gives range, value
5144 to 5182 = 12.6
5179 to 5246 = 13.2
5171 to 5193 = 12.3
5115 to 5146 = 13.2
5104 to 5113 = 13.4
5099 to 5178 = 13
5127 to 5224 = 12.9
